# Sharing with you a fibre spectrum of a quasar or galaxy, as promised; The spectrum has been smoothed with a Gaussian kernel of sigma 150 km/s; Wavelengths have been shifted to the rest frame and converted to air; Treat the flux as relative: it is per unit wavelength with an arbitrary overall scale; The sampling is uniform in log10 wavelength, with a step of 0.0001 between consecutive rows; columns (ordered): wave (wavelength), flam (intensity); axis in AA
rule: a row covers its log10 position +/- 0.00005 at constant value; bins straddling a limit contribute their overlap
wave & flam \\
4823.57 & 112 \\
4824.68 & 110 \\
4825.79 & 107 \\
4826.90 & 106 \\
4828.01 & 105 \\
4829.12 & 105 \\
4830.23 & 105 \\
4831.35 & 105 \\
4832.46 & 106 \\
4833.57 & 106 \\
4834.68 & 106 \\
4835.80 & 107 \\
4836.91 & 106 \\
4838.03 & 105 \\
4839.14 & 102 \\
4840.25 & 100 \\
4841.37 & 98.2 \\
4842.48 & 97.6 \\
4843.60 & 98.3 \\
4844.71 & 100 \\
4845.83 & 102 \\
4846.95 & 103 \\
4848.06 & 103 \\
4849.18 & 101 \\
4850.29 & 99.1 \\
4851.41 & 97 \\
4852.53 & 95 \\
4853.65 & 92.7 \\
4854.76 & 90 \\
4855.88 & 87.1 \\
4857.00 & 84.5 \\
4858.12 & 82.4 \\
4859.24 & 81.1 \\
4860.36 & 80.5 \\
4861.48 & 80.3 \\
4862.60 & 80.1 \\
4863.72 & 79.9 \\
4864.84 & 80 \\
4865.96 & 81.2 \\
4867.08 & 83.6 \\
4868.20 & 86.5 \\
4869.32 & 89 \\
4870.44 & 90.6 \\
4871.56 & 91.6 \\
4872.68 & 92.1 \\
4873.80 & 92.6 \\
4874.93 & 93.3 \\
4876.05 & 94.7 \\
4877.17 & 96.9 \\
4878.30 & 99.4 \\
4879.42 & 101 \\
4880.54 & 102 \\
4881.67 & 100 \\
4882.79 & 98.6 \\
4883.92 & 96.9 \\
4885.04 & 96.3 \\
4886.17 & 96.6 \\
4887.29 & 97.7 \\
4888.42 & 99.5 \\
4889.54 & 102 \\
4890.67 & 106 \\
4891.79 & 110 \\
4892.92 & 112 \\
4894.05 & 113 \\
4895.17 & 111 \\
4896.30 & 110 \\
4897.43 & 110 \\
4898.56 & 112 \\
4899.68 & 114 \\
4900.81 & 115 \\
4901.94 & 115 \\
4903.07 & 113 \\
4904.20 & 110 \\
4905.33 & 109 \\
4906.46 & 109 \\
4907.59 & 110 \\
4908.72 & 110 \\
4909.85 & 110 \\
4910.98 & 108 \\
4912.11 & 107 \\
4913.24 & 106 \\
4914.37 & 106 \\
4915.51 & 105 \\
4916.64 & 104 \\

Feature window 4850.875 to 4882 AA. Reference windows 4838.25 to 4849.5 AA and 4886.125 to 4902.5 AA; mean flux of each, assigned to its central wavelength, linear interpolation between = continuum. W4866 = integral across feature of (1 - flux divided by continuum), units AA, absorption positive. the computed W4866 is 4.4 AA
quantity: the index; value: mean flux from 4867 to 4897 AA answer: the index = 98.9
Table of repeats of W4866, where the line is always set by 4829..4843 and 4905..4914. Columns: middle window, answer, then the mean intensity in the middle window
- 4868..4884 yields 1.7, 95.1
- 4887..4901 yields -0.1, 109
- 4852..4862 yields 1.8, 85.9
